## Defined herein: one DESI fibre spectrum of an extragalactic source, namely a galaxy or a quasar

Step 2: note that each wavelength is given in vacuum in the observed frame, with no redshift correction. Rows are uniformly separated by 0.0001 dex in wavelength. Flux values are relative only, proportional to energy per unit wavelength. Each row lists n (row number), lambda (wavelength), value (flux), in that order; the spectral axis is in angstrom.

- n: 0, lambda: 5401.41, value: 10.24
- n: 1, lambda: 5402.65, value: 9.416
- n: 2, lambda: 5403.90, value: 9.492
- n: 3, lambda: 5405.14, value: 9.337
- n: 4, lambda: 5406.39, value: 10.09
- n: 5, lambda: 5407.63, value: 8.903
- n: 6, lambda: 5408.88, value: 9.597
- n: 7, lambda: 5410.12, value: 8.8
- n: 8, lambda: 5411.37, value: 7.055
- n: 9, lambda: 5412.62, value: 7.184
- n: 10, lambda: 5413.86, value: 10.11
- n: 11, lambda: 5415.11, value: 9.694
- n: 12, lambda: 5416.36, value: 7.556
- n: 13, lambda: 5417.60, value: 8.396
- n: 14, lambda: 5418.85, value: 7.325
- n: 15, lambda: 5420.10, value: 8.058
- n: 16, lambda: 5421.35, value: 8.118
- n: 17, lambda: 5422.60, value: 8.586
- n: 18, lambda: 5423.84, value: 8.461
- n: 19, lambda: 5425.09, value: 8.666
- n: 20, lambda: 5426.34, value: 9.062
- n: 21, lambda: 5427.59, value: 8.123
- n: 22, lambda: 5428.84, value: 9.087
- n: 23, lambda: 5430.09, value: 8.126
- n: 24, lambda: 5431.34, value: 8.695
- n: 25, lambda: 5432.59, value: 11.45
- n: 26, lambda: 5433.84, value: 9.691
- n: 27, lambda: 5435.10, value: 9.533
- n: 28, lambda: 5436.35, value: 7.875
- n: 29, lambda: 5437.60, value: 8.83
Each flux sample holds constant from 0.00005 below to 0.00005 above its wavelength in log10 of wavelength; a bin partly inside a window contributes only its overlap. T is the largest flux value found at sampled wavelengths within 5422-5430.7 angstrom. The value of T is 9.087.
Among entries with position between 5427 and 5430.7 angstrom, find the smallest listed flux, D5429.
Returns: 8.123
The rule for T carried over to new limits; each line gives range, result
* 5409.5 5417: 10.11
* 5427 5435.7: 11.45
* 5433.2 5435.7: 9.691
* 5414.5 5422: 9.694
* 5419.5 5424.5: 8.586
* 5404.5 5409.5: 10.09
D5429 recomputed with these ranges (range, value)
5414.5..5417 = 7.556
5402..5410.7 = 8.8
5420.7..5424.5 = 8.118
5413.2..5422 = 7.325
